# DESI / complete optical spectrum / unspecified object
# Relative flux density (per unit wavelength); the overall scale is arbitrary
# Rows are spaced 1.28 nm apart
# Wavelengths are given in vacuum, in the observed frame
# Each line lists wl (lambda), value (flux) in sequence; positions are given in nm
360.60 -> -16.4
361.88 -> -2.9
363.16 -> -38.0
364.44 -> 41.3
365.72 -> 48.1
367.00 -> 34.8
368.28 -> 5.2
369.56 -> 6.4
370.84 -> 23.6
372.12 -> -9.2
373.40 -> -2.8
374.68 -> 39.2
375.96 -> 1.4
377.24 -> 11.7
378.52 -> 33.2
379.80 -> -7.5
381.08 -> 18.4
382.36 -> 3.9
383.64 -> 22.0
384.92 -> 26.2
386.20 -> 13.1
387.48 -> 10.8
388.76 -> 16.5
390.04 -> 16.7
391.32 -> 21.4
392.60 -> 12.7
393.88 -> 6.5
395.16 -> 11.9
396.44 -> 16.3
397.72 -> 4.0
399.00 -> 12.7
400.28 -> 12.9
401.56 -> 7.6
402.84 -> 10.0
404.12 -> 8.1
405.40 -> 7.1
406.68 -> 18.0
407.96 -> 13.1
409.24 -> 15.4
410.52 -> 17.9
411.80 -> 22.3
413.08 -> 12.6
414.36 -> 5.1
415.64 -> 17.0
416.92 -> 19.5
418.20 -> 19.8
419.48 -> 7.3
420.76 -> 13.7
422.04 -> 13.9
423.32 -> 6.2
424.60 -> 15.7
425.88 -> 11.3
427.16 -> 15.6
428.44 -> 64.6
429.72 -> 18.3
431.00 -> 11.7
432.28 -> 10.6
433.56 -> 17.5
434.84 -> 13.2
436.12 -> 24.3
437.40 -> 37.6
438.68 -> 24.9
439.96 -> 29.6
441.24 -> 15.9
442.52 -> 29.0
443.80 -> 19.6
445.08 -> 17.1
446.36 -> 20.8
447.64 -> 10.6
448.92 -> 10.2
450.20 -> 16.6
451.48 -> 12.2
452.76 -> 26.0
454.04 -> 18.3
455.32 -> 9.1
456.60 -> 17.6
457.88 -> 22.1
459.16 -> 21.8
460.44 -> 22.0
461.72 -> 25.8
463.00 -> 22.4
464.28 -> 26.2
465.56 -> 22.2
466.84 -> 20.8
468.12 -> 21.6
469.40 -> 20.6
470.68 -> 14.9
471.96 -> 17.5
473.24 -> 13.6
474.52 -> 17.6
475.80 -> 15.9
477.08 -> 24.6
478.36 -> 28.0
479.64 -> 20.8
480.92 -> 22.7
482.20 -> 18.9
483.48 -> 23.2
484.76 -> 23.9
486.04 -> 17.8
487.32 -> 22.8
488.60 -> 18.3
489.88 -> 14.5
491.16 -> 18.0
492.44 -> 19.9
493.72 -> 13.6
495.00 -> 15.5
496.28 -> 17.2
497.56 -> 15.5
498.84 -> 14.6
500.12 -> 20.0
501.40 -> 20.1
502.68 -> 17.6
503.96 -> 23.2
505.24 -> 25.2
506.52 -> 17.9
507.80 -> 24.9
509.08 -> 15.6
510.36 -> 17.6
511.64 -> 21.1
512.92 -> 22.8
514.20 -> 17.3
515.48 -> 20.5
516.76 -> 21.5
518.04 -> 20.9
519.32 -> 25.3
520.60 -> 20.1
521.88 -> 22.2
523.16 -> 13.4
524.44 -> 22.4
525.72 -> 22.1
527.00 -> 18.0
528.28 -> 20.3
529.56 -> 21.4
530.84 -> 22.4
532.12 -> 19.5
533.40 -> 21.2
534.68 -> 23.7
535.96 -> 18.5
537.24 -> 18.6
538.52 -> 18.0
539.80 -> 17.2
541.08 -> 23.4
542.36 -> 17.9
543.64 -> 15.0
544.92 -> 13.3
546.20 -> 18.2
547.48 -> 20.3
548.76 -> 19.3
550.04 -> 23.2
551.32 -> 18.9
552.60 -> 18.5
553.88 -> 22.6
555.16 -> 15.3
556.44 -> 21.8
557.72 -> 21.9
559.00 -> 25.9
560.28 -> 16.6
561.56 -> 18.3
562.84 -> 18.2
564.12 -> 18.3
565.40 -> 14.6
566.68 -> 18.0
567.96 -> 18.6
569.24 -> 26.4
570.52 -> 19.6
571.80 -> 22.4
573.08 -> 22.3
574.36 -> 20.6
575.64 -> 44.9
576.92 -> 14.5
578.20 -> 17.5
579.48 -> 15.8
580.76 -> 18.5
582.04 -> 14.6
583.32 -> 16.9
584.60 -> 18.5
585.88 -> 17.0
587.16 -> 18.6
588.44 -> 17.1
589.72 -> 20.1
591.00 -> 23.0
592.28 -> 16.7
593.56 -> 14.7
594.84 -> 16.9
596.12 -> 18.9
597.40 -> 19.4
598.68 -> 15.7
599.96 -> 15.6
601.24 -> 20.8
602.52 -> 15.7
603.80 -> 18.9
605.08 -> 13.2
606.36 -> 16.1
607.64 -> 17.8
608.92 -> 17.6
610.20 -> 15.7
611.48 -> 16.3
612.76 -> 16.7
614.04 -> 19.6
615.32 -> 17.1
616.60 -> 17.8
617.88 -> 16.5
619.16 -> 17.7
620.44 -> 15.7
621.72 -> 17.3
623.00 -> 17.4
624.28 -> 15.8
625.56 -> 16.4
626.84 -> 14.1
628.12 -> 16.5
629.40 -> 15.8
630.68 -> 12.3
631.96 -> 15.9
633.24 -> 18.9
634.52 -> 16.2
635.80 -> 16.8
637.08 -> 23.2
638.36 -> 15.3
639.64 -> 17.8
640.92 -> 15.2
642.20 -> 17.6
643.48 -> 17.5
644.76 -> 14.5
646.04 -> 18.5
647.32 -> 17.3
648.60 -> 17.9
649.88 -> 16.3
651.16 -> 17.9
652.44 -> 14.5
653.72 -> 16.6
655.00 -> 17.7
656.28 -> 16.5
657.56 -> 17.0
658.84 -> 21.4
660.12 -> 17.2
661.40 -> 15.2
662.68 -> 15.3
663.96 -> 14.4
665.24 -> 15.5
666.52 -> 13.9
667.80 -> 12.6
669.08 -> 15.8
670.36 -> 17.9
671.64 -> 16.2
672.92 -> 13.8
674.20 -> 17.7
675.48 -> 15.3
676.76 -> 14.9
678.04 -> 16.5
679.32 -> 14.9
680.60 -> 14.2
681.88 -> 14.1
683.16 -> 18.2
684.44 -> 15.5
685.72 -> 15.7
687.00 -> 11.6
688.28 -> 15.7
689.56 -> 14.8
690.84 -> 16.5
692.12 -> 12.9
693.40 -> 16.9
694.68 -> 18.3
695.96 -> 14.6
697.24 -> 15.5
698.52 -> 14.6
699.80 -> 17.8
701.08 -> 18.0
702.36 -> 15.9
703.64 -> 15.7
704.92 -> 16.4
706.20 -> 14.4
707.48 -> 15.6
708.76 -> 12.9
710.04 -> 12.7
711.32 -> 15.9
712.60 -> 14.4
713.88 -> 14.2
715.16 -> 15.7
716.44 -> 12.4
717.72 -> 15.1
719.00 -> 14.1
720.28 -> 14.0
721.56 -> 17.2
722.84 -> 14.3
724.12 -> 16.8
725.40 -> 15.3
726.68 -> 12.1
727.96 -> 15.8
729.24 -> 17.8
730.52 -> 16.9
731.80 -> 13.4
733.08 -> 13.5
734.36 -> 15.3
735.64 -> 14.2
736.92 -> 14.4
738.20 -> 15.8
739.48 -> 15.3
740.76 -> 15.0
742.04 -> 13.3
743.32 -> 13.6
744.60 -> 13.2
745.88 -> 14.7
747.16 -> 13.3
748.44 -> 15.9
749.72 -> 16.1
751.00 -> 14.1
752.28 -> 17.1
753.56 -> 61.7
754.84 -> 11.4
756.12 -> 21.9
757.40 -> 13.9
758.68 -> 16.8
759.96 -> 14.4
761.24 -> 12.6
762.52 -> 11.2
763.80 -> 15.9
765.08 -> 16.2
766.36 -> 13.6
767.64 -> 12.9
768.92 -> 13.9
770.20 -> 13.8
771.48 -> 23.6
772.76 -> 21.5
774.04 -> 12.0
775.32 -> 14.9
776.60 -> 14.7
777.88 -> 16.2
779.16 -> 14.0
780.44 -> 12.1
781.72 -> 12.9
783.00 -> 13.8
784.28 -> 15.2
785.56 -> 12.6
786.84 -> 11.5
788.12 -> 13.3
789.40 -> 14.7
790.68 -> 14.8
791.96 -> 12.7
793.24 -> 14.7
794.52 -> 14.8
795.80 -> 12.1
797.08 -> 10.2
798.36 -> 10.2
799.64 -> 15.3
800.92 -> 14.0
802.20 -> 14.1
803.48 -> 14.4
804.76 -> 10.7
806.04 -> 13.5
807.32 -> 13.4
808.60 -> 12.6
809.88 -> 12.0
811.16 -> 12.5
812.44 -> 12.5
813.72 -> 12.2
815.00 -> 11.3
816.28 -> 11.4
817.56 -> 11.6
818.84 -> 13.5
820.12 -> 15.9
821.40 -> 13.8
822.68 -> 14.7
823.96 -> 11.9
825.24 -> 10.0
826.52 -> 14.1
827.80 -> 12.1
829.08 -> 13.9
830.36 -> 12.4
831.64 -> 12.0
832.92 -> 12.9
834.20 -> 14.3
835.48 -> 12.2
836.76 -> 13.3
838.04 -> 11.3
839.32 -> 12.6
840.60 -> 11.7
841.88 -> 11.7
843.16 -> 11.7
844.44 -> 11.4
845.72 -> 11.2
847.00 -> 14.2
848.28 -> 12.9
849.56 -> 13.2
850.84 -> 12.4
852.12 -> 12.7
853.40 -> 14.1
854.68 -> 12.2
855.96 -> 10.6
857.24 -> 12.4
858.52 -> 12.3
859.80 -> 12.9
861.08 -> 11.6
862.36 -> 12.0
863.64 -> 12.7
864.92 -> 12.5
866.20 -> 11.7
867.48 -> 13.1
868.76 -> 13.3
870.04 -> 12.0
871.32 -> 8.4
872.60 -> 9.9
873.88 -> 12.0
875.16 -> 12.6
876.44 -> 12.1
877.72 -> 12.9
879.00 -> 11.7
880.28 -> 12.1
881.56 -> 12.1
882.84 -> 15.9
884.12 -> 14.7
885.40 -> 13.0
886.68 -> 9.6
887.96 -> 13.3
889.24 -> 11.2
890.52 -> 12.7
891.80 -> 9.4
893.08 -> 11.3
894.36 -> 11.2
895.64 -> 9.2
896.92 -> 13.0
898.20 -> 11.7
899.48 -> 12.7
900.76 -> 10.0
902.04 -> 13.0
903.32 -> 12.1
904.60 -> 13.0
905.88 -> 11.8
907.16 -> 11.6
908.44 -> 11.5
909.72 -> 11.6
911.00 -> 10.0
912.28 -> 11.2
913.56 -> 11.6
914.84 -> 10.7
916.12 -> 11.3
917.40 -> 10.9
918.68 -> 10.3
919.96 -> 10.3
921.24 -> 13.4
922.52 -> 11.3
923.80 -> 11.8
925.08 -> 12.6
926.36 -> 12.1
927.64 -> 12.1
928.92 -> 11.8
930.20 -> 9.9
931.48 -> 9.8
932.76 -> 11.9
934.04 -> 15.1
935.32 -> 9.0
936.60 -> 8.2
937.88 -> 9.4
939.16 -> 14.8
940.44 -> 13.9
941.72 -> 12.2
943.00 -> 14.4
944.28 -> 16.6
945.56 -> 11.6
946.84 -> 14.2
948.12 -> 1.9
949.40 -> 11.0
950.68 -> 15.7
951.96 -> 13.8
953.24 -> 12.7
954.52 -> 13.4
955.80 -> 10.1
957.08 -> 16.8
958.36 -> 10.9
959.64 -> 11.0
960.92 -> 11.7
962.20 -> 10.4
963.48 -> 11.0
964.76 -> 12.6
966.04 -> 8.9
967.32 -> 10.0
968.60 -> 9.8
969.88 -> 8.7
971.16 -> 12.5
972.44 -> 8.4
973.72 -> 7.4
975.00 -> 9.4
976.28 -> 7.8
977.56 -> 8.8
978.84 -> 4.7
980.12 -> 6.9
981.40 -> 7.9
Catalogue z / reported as 0.148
